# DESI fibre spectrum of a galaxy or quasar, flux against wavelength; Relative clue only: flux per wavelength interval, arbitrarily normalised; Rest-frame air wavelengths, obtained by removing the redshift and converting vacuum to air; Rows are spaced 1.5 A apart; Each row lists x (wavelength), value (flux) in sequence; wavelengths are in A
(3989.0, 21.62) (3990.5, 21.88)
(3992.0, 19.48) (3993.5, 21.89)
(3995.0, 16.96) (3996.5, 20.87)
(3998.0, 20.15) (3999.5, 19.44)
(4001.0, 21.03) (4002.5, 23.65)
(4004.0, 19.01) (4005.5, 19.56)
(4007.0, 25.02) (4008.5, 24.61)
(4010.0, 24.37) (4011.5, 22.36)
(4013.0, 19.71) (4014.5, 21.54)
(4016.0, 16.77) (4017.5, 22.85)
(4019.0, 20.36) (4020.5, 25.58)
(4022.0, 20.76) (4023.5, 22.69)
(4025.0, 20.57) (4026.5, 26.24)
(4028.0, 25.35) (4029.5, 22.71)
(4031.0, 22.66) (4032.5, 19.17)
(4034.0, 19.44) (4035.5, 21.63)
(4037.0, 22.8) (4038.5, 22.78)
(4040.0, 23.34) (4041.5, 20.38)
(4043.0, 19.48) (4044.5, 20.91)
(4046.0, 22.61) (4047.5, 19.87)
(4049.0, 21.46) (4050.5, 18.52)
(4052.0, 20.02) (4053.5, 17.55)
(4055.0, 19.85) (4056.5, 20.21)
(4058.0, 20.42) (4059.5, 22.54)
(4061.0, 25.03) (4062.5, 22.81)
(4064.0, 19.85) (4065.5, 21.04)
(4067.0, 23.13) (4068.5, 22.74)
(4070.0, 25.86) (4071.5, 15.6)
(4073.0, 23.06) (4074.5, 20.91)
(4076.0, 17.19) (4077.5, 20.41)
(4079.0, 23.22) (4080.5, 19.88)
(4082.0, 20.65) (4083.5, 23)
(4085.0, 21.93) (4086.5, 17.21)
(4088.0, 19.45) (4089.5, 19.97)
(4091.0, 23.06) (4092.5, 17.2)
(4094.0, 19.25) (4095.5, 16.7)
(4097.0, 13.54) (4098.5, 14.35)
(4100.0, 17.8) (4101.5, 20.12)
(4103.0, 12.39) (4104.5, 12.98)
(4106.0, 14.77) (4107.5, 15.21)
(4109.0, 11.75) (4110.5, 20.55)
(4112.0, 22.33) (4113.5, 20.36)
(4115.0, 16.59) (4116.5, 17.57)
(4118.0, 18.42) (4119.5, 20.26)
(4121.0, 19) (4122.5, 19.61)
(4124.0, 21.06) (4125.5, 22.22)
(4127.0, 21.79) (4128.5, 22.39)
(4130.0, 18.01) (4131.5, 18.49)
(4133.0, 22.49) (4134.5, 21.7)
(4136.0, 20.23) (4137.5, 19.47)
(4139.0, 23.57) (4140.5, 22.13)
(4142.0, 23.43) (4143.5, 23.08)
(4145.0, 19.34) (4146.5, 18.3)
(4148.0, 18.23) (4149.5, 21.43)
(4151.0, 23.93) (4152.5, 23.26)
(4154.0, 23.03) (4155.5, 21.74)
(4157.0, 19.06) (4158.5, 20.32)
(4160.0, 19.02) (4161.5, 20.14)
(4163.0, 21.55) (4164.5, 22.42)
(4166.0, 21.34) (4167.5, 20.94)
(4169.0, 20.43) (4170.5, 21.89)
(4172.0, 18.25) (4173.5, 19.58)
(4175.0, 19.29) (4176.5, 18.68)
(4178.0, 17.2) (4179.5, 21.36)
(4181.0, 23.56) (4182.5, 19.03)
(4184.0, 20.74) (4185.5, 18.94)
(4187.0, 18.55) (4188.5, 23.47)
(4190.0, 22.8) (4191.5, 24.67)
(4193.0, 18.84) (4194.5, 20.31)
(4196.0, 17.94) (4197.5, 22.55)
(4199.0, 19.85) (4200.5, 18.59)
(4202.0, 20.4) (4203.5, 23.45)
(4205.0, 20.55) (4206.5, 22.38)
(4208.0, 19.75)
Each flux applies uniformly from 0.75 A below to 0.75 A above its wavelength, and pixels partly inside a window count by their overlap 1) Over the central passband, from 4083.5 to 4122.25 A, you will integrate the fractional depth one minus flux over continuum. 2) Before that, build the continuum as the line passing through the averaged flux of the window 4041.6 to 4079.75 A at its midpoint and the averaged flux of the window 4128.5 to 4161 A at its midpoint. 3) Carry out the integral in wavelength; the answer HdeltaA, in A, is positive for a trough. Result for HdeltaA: 5.8 A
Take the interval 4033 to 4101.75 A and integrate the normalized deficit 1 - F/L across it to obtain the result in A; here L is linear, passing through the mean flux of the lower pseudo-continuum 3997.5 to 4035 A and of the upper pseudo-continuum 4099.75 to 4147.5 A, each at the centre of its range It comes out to 0.8 A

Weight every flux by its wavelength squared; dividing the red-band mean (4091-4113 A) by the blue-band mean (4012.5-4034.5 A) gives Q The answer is 0.8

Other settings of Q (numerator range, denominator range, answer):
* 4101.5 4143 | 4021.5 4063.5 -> 0.93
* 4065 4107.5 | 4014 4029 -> 0.88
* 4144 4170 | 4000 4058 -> 1.03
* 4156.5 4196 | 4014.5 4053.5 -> 1.02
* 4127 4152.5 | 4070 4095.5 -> 1.07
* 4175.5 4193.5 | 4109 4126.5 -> 1.09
